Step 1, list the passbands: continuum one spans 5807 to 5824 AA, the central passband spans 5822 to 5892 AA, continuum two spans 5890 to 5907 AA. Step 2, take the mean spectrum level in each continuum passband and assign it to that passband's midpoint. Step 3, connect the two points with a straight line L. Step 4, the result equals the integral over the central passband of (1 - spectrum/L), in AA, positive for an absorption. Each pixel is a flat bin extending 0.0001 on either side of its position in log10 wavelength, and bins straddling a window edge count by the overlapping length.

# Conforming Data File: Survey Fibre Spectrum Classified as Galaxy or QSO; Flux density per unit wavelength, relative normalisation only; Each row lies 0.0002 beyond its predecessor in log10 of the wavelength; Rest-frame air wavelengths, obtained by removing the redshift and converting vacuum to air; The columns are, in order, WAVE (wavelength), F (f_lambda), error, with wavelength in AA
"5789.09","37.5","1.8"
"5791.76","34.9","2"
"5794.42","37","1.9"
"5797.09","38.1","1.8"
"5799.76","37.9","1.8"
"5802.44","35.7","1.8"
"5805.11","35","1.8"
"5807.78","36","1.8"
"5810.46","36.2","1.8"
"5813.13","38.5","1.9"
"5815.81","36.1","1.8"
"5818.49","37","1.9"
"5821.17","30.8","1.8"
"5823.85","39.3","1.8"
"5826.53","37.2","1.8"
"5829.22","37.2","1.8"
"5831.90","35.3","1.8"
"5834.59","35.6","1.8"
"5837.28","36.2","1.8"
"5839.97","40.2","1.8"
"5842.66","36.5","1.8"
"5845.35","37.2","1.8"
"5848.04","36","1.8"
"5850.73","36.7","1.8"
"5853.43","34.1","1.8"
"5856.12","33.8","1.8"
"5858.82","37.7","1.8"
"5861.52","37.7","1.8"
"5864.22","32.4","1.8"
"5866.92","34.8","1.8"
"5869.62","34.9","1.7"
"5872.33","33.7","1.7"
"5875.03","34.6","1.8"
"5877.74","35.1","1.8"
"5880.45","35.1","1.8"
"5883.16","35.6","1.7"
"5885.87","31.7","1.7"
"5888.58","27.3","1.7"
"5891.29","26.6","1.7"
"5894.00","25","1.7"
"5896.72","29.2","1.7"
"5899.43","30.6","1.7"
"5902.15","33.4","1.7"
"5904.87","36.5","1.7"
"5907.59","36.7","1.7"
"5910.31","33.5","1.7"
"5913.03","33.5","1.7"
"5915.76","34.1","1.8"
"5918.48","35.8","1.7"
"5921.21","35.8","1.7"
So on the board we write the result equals -3.8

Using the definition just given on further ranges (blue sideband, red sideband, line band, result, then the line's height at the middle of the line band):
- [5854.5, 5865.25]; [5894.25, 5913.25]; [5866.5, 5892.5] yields 1.07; 34.3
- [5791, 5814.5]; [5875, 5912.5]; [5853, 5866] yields -0.52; 33.8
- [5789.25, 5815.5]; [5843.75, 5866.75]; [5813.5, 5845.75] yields -0.42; 36.1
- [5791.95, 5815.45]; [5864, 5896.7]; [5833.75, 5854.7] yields -1.43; 34.3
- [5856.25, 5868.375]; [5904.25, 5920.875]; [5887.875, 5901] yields 2.73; 35.2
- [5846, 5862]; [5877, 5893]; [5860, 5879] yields -0.55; 33.8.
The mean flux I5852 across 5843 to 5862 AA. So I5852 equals 36.1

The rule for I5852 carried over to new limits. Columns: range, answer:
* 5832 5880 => 35.7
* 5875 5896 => 31.1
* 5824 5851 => 36.9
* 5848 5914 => 33.4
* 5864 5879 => 34.4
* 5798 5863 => 36.4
